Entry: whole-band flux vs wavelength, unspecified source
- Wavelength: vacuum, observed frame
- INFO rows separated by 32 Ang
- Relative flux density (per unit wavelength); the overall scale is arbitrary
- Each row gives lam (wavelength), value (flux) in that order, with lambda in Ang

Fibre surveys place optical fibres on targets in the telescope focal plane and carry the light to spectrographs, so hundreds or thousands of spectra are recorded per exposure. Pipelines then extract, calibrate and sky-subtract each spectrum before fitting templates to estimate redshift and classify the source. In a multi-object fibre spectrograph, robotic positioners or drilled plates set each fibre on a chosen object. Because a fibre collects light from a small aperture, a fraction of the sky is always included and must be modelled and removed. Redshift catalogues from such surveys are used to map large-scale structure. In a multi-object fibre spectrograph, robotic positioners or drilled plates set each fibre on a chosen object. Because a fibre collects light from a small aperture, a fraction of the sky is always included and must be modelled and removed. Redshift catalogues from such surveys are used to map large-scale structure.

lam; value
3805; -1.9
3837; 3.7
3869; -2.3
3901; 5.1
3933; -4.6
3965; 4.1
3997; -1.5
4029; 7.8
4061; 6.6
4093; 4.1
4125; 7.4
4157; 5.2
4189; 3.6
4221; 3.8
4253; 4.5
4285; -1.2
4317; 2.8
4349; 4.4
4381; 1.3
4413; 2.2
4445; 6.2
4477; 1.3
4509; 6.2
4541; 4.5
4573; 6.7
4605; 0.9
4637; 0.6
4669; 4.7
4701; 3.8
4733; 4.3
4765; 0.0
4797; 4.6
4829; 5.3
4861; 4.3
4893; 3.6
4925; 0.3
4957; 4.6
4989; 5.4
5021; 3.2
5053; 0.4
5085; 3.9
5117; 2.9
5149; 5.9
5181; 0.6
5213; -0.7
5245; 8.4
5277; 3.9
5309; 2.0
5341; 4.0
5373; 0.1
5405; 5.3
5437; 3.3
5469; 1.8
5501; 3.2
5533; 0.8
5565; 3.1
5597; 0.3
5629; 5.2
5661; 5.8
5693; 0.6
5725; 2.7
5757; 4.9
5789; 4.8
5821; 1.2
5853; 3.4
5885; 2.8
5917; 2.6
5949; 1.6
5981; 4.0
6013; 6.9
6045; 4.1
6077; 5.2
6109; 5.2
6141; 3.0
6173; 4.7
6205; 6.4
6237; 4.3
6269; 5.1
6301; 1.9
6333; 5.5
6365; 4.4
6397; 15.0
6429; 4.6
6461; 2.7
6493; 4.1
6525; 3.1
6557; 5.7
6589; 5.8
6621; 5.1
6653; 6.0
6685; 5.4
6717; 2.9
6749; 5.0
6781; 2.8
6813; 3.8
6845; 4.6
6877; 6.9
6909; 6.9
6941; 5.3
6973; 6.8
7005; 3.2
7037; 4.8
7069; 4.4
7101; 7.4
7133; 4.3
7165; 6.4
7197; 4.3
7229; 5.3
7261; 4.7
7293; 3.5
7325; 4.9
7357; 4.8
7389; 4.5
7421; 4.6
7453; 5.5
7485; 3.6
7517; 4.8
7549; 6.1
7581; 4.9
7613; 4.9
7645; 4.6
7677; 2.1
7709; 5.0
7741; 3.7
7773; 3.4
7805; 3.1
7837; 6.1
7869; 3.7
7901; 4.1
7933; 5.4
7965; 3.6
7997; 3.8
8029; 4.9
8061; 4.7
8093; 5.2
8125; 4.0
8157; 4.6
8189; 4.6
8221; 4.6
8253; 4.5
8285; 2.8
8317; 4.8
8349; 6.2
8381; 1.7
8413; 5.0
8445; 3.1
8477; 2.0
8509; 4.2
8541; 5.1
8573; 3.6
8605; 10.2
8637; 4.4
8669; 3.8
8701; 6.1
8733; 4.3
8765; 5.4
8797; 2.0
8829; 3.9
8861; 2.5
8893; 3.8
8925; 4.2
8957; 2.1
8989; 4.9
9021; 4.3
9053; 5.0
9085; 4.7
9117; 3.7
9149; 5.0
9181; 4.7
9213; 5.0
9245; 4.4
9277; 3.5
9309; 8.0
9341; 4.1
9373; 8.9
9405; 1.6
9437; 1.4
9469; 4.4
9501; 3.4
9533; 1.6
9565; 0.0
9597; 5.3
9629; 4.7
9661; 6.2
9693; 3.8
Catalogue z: 0.719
